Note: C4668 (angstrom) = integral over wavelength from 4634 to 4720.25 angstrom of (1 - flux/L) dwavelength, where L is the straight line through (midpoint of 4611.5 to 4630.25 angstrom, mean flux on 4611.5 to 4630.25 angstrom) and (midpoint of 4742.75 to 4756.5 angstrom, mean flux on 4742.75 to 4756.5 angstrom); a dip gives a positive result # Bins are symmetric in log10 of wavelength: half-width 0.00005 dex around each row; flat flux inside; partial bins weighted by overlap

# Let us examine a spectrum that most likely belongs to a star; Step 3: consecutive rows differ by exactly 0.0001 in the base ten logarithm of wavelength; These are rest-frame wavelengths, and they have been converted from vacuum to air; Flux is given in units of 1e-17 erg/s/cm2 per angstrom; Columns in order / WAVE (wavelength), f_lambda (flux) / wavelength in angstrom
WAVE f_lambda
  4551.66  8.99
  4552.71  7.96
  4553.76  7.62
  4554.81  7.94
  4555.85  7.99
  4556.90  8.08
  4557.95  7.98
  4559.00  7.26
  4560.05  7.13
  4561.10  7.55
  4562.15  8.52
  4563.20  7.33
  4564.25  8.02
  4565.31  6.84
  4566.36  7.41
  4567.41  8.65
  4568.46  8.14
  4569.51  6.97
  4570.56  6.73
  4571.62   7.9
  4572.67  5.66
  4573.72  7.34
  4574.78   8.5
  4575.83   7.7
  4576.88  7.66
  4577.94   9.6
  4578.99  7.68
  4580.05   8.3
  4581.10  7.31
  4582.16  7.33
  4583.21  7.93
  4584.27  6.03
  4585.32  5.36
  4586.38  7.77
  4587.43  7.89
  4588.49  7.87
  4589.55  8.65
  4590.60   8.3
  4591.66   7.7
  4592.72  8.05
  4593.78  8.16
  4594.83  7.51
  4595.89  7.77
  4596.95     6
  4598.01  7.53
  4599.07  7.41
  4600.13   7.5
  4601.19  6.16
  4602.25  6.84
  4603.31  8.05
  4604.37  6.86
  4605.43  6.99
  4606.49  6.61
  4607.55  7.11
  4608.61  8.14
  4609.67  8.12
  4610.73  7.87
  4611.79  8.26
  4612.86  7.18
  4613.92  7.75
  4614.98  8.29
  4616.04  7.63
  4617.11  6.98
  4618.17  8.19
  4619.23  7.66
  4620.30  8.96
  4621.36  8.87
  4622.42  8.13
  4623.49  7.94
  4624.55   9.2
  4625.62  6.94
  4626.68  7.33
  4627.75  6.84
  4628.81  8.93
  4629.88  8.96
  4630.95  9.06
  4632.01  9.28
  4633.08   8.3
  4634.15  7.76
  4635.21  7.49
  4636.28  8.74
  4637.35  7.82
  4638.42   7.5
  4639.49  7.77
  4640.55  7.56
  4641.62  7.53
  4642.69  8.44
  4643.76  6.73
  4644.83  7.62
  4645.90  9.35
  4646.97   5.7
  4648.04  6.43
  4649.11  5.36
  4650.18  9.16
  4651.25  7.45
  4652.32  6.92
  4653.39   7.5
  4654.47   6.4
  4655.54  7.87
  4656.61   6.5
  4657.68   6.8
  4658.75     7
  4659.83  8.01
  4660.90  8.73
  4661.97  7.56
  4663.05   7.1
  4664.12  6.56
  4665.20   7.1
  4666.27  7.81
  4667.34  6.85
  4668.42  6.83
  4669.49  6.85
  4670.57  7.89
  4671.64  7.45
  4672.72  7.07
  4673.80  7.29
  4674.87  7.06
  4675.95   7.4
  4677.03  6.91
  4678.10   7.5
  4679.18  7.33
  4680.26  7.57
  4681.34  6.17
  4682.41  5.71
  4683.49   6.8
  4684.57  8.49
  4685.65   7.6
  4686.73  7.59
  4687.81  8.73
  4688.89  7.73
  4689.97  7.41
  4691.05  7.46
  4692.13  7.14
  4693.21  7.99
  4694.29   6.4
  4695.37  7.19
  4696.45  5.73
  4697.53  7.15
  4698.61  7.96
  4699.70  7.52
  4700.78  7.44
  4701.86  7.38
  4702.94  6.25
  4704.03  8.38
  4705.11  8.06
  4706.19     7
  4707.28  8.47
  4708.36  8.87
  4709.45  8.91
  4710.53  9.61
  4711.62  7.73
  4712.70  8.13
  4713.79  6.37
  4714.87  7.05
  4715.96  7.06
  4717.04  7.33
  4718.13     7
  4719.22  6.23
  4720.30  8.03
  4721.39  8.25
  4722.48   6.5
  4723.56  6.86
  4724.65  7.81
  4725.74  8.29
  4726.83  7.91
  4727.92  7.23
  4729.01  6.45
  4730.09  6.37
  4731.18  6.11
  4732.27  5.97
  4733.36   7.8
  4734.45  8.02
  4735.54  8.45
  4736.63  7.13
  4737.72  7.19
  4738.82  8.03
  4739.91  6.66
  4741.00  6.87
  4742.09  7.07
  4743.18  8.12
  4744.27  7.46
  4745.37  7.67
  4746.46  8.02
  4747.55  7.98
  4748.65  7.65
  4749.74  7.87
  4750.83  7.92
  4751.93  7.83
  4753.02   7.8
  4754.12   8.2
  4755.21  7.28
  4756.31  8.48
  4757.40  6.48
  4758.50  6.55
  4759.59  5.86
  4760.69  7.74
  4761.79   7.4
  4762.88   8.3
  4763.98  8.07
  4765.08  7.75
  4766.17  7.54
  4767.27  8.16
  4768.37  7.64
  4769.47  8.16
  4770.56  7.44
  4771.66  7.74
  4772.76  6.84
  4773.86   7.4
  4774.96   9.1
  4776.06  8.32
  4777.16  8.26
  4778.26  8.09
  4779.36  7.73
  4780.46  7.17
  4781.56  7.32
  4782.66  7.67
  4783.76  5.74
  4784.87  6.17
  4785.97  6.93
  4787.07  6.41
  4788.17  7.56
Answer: 5.7 angstrom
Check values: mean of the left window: 7.99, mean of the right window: 7.85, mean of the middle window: 7.41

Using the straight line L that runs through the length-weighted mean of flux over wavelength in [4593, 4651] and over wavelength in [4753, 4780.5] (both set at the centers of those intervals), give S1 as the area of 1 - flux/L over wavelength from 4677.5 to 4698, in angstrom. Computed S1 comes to 1.2 angstrom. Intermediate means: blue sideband 7.71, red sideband 7.68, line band 7.25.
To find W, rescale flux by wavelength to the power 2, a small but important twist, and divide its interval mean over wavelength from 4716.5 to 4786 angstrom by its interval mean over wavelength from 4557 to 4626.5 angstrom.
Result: 1.0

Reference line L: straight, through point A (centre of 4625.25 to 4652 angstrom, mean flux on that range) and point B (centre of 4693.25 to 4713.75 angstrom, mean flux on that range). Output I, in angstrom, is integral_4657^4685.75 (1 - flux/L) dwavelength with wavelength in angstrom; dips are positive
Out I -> 1.8 angstrom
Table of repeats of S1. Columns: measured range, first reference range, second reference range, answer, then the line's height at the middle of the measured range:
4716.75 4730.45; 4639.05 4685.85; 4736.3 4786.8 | 0.31 angstrom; 7.43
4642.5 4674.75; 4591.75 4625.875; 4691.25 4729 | 1.32 angstrom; 7.57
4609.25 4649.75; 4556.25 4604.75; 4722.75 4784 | -1.71 angstrom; 7.54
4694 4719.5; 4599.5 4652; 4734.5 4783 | 0.64 angstrom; 7.68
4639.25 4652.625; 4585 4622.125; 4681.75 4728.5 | 0.32 angstrom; 7.57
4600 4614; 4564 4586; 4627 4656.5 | 0.38 angstrom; 7.58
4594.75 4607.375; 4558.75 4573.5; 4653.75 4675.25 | 0.48 angstrom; 7.37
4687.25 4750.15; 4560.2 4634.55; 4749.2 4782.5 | 1.78 angstrom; 7.69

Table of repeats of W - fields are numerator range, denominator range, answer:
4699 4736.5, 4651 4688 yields 1.05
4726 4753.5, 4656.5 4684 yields 1.07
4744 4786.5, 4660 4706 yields 1.07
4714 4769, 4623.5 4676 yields 1.02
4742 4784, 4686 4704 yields 1.07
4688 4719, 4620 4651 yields 0.98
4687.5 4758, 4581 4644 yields 1.02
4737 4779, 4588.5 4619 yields 1.08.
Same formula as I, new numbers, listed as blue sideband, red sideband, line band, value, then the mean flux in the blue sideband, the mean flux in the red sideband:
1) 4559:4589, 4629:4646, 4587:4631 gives 0.5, 7.53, 8.1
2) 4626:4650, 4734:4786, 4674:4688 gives 0.8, 7.77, 7.57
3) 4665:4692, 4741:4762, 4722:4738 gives 0.5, 7.3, 7.53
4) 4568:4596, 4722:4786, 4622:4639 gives -1.3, 7.62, 7.47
